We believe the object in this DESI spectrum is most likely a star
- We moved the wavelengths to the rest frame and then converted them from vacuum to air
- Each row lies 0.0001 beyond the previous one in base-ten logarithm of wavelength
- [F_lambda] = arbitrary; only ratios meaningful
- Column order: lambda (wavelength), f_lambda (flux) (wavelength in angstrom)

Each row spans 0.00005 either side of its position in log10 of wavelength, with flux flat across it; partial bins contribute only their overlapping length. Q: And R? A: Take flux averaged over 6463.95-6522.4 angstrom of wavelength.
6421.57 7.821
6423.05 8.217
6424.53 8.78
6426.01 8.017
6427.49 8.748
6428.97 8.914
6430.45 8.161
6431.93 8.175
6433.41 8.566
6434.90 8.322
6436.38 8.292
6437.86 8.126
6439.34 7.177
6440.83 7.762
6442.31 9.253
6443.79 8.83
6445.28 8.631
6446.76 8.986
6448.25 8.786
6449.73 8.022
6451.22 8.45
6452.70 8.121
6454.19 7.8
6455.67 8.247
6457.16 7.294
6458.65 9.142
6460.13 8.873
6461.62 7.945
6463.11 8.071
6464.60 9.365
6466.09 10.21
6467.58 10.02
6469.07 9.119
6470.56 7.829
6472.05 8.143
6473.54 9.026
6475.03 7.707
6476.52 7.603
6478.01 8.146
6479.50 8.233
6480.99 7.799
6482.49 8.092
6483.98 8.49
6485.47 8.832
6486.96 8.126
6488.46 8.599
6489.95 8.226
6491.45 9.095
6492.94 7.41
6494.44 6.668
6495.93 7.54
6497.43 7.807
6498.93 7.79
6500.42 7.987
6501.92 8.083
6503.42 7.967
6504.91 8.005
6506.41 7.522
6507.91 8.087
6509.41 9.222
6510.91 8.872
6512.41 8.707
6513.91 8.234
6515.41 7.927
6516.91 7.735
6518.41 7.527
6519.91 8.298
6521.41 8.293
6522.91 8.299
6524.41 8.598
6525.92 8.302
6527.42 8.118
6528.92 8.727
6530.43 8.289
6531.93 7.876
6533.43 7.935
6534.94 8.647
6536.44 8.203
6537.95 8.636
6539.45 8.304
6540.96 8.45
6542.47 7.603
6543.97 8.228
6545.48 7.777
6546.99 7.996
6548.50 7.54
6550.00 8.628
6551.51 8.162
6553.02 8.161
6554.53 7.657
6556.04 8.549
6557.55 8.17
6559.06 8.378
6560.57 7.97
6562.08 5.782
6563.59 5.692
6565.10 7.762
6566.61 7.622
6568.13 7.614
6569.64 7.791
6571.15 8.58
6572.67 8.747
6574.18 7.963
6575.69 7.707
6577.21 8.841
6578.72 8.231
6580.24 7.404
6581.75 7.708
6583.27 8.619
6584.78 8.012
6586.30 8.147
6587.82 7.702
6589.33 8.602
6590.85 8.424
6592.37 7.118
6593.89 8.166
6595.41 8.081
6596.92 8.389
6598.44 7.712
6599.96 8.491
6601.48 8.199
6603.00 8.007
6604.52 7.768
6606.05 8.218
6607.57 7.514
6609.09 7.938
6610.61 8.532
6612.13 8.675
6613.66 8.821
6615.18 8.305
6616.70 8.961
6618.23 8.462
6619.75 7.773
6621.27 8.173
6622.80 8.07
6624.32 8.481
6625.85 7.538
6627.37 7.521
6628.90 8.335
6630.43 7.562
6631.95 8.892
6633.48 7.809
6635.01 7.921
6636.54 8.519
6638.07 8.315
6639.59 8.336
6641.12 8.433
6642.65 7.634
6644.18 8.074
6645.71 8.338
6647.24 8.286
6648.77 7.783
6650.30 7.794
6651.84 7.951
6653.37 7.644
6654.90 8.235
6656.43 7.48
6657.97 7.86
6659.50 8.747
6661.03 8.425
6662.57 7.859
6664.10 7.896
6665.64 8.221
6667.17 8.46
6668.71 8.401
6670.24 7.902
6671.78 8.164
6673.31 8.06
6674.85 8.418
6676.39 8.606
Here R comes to 8.26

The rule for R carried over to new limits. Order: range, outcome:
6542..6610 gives 7.94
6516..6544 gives 8.21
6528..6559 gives 8.18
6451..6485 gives 8.43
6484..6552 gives 8.16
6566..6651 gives 8.12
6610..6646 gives 8.23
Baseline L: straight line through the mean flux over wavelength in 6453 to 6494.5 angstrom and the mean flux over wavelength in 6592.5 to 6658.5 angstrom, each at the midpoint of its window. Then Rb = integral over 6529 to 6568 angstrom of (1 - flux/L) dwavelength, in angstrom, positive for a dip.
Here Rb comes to 1.5 angstrom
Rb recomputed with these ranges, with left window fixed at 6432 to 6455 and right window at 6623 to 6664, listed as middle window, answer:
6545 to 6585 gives 1.38 angstrom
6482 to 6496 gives 0.24 angstrom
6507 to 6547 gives -0.16 angstrom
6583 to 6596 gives 0.10 angstrom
